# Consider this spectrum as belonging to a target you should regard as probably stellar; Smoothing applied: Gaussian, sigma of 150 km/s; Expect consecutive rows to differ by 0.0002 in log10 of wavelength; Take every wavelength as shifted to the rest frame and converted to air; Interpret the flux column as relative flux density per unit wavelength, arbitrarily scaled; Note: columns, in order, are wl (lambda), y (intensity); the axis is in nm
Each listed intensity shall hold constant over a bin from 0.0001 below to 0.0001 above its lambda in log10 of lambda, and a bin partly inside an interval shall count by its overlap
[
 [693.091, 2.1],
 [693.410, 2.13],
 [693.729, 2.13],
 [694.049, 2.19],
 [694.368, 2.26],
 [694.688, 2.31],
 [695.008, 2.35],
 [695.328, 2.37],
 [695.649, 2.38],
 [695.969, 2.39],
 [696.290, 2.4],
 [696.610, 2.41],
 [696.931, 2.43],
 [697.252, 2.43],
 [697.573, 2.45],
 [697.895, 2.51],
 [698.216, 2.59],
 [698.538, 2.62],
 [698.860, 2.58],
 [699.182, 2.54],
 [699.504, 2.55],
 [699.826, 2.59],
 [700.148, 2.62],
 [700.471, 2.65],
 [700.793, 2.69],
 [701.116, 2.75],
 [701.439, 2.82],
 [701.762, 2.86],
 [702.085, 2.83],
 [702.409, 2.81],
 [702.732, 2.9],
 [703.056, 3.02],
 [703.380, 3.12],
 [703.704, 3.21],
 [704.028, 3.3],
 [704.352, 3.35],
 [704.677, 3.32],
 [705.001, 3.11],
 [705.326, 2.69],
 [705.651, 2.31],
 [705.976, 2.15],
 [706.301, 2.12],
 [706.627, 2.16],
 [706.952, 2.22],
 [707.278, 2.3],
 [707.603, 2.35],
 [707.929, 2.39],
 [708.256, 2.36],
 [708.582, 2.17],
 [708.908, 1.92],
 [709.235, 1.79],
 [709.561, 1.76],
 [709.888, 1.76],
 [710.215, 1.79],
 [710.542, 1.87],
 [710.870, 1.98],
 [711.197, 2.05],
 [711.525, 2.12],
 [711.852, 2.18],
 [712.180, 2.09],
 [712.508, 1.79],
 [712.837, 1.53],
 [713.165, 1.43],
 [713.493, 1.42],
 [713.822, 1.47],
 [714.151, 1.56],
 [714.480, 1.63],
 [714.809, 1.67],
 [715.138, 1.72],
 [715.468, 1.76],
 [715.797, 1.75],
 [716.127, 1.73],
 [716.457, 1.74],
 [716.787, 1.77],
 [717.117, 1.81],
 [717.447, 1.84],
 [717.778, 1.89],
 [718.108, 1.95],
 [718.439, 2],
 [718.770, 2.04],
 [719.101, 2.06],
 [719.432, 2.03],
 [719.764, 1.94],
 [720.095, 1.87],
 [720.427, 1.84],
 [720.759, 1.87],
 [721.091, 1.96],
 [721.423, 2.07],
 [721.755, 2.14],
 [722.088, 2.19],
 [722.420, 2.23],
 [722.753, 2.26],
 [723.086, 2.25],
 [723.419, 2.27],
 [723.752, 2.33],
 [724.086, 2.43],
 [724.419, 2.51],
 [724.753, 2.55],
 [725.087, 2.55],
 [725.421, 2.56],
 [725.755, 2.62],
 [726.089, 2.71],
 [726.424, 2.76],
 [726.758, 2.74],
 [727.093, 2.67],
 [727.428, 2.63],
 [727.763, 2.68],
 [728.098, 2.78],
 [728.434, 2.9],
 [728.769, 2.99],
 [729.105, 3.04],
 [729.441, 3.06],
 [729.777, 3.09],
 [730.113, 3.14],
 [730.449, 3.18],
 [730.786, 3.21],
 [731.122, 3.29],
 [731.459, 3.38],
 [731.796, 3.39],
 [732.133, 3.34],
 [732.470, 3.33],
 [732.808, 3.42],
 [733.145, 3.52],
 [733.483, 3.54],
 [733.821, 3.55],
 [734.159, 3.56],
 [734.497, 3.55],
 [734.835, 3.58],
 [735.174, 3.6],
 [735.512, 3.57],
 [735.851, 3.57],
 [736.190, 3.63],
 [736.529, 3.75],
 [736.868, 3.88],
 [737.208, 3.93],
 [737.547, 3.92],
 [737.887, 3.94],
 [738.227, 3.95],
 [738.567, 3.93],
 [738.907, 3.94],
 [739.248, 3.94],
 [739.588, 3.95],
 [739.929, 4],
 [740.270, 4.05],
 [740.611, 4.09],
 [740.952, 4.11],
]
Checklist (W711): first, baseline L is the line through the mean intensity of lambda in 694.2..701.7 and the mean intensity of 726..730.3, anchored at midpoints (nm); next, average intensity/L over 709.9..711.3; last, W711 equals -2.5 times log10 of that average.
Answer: 0.366 mag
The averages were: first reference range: 2.51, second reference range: 2.87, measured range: 1.9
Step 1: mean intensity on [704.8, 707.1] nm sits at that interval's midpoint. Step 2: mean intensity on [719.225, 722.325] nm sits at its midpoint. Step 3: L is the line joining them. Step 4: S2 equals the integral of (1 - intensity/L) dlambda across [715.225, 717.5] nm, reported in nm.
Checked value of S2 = 0.38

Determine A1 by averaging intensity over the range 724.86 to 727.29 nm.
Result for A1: 2.66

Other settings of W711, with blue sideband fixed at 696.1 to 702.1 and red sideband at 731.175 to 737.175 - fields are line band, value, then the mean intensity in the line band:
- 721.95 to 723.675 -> 0.396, 2.25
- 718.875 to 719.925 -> 0.484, 2.01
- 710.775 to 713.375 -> 0.482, 1.89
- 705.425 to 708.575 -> 0.231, 2.27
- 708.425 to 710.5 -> 0.468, 1.86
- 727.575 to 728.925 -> 0.192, 2.83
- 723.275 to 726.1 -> 0.299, 2.49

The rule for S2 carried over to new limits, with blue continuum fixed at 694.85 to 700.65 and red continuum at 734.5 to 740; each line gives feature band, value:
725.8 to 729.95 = 0.79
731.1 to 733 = 0.14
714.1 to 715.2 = 0.51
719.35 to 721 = 0.68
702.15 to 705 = -0.46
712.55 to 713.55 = 0.50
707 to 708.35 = 0.23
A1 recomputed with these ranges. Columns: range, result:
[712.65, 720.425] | 1.77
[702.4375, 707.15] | 2.78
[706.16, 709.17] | 2.21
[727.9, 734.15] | 3.24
